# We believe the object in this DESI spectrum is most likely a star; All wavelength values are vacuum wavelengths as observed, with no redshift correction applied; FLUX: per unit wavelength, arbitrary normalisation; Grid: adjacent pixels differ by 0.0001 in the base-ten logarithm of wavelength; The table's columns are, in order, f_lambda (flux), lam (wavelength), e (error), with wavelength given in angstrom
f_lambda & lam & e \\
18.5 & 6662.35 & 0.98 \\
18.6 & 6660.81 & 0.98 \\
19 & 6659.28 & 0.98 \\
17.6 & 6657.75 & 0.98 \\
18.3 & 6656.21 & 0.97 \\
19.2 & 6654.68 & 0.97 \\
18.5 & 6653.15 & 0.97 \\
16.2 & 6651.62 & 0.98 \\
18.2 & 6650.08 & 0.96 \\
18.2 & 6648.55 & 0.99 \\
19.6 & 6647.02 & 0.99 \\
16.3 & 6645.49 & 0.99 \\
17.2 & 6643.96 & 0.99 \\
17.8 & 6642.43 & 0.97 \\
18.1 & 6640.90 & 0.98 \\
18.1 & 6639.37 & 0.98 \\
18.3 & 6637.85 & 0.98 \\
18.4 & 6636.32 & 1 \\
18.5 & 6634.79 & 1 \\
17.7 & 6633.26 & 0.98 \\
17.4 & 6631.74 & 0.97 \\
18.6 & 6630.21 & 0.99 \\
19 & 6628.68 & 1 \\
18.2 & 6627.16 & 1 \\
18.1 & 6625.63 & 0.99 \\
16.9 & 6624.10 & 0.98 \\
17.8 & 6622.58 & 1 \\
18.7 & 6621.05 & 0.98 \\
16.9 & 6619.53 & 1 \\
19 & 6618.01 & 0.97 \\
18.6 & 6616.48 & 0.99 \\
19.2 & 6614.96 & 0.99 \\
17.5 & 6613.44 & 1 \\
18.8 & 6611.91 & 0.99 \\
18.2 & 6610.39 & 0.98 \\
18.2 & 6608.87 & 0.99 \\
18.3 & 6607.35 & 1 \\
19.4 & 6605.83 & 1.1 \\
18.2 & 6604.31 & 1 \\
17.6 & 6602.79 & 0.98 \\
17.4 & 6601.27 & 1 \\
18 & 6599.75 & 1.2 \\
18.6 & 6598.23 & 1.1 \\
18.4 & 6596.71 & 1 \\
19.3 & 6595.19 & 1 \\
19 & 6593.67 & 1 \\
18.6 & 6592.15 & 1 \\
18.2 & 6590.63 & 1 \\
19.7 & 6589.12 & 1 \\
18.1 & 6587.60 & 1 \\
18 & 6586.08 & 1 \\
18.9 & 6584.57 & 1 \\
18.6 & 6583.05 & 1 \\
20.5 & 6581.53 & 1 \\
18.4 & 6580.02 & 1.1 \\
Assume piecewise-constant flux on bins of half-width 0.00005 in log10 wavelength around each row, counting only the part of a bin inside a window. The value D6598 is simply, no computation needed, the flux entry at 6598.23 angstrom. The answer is 18.6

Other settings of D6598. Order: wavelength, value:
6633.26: 17.7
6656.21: 18.3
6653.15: 18.5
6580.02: 18.4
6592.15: 18.6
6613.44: 17.5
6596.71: 18.4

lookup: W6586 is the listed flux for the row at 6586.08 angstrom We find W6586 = 18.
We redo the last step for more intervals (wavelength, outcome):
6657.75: 17.6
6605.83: 19.4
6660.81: 18.6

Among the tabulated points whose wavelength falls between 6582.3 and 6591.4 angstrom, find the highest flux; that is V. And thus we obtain 19.7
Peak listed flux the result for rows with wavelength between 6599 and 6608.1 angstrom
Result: 19.4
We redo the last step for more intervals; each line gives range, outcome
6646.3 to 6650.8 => 19.6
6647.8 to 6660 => 19.2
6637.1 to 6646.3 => 18.3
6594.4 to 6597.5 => 19.3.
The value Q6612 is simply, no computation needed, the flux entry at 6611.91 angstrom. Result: 18.8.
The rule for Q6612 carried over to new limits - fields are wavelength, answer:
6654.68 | 19.2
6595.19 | 19.3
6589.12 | 19.7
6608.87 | 18.2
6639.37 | 18.1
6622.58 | 17.8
